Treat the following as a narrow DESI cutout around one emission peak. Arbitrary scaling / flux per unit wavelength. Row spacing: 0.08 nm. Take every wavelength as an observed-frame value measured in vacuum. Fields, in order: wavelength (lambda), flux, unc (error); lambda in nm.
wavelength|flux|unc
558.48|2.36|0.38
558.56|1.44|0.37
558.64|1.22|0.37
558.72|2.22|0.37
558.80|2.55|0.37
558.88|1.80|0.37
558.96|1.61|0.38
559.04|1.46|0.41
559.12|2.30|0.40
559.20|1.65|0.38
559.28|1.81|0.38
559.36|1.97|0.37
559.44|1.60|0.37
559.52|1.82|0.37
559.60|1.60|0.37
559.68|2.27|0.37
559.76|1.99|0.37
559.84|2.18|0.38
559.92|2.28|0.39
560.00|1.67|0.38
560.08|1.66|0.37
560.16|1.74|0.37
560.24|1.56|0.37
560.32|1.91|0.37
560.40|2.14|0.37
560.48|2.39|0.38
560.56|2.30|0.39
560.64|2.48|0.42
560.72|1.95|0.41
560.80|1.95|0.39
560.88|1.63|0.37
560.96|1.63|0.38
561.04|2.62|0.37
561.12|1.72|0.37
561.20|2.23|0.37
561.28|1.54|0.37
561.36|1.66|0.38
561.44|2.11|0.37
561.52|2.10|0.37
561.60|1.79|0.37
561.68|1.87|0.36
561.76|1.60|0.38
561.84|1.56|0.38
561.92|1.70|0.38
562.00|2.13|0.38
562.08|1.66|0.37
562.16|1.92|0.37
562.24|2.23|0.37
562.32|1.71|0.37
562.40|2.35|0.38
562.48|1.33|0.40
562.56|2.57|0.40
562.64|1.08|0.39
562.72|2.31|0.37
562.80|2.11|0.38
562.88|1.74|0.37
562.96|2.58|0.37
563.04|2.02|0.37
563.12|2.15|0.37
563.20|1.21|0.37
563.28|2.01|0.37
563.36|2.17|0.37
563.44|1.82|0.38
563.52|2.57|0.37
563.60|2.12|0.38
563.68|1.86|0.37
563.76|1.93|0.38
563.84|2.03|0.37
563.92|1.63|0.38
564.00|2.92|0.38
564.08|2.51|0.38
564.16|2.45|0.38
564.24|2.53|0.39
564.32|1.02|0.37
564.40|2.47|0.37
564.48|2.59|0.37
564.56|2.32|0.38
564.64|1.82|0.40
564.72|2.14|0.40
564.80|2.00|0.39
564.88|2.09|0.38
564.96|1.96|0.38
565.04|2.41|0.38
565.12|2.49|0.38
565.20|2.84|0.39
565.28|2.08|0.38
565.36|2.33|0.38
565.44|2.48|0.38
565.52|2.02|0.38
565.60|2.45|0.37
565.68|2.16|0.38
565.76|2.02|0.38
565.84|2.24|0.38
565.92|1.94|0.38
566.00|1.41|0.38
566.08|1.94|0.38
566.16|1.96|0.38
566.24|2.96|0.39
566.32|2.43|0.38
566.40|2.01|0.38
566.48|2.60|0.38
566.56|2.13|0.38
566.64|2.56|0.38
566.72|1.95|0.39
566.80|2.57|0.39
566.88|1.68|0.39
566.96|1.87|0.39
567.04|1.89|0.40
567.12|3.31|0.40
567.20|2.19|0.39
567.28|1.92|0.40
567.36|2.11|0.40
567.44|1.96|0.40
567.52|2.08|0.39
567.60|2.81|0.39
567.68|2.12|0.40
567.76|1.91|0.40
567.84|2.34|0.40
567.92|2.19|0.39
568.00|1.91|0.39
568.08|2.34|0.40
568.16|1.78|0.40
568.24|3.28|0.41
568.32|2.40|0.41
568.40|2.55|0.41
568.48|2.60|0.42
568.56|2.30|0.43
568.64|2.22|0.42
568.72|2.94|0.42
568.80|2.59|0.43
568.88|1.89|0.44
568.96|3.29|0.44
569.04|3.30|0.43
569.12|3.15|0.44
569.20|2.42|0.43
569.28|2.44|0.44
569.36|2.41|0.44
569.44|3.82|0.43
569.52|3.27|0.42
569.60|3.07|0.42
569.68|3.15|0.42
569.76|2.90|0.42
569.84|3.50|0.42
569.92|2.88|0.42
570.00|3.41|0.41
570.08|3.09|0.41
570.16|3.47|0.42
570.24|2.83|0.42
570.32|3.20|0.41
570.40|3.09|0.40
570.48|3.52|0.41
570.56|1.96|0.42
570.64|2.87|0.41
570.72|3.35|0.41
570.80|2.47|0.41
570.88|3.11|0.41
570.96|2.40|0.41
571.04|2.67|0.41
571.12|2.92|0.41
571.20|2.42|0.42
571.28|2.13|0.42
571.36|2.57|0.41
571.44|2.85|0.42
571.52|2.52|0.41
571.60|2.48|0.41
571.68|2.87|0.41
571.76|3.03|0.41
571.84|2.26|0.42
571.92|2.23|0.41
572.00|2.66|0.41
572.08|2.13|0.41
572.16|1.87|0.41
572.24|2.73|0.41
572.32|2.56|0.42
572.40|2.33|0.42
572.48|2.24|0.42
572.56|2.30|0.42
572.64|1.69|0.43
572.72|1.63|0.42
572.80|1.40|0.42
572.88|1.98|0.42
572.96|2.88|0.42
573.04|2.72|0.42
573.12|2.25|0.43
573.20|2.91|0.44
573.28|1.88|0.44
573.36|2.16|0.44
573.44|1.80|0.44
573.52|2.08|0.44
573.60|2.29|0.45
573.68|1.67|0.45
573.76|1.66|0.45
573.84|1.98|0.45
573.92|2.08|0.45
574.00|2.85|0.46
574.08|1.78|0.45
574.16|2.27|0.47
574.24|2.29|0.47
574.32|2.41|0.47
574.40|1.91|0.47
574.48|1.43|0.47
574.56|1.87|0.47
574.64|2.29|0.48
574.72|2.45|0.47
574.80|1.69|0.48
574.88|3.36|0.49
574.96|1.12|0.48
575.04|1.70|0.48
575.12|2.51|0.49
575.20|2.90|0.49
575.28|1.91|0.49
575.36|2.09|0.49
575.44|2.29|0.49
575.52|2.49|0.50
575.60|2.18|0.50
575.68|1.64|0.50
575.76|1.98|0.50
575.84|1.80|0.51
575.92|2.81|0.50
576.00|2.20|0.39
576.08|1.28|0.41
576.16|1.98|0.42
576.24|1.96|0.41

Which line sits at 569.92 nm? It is C III]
